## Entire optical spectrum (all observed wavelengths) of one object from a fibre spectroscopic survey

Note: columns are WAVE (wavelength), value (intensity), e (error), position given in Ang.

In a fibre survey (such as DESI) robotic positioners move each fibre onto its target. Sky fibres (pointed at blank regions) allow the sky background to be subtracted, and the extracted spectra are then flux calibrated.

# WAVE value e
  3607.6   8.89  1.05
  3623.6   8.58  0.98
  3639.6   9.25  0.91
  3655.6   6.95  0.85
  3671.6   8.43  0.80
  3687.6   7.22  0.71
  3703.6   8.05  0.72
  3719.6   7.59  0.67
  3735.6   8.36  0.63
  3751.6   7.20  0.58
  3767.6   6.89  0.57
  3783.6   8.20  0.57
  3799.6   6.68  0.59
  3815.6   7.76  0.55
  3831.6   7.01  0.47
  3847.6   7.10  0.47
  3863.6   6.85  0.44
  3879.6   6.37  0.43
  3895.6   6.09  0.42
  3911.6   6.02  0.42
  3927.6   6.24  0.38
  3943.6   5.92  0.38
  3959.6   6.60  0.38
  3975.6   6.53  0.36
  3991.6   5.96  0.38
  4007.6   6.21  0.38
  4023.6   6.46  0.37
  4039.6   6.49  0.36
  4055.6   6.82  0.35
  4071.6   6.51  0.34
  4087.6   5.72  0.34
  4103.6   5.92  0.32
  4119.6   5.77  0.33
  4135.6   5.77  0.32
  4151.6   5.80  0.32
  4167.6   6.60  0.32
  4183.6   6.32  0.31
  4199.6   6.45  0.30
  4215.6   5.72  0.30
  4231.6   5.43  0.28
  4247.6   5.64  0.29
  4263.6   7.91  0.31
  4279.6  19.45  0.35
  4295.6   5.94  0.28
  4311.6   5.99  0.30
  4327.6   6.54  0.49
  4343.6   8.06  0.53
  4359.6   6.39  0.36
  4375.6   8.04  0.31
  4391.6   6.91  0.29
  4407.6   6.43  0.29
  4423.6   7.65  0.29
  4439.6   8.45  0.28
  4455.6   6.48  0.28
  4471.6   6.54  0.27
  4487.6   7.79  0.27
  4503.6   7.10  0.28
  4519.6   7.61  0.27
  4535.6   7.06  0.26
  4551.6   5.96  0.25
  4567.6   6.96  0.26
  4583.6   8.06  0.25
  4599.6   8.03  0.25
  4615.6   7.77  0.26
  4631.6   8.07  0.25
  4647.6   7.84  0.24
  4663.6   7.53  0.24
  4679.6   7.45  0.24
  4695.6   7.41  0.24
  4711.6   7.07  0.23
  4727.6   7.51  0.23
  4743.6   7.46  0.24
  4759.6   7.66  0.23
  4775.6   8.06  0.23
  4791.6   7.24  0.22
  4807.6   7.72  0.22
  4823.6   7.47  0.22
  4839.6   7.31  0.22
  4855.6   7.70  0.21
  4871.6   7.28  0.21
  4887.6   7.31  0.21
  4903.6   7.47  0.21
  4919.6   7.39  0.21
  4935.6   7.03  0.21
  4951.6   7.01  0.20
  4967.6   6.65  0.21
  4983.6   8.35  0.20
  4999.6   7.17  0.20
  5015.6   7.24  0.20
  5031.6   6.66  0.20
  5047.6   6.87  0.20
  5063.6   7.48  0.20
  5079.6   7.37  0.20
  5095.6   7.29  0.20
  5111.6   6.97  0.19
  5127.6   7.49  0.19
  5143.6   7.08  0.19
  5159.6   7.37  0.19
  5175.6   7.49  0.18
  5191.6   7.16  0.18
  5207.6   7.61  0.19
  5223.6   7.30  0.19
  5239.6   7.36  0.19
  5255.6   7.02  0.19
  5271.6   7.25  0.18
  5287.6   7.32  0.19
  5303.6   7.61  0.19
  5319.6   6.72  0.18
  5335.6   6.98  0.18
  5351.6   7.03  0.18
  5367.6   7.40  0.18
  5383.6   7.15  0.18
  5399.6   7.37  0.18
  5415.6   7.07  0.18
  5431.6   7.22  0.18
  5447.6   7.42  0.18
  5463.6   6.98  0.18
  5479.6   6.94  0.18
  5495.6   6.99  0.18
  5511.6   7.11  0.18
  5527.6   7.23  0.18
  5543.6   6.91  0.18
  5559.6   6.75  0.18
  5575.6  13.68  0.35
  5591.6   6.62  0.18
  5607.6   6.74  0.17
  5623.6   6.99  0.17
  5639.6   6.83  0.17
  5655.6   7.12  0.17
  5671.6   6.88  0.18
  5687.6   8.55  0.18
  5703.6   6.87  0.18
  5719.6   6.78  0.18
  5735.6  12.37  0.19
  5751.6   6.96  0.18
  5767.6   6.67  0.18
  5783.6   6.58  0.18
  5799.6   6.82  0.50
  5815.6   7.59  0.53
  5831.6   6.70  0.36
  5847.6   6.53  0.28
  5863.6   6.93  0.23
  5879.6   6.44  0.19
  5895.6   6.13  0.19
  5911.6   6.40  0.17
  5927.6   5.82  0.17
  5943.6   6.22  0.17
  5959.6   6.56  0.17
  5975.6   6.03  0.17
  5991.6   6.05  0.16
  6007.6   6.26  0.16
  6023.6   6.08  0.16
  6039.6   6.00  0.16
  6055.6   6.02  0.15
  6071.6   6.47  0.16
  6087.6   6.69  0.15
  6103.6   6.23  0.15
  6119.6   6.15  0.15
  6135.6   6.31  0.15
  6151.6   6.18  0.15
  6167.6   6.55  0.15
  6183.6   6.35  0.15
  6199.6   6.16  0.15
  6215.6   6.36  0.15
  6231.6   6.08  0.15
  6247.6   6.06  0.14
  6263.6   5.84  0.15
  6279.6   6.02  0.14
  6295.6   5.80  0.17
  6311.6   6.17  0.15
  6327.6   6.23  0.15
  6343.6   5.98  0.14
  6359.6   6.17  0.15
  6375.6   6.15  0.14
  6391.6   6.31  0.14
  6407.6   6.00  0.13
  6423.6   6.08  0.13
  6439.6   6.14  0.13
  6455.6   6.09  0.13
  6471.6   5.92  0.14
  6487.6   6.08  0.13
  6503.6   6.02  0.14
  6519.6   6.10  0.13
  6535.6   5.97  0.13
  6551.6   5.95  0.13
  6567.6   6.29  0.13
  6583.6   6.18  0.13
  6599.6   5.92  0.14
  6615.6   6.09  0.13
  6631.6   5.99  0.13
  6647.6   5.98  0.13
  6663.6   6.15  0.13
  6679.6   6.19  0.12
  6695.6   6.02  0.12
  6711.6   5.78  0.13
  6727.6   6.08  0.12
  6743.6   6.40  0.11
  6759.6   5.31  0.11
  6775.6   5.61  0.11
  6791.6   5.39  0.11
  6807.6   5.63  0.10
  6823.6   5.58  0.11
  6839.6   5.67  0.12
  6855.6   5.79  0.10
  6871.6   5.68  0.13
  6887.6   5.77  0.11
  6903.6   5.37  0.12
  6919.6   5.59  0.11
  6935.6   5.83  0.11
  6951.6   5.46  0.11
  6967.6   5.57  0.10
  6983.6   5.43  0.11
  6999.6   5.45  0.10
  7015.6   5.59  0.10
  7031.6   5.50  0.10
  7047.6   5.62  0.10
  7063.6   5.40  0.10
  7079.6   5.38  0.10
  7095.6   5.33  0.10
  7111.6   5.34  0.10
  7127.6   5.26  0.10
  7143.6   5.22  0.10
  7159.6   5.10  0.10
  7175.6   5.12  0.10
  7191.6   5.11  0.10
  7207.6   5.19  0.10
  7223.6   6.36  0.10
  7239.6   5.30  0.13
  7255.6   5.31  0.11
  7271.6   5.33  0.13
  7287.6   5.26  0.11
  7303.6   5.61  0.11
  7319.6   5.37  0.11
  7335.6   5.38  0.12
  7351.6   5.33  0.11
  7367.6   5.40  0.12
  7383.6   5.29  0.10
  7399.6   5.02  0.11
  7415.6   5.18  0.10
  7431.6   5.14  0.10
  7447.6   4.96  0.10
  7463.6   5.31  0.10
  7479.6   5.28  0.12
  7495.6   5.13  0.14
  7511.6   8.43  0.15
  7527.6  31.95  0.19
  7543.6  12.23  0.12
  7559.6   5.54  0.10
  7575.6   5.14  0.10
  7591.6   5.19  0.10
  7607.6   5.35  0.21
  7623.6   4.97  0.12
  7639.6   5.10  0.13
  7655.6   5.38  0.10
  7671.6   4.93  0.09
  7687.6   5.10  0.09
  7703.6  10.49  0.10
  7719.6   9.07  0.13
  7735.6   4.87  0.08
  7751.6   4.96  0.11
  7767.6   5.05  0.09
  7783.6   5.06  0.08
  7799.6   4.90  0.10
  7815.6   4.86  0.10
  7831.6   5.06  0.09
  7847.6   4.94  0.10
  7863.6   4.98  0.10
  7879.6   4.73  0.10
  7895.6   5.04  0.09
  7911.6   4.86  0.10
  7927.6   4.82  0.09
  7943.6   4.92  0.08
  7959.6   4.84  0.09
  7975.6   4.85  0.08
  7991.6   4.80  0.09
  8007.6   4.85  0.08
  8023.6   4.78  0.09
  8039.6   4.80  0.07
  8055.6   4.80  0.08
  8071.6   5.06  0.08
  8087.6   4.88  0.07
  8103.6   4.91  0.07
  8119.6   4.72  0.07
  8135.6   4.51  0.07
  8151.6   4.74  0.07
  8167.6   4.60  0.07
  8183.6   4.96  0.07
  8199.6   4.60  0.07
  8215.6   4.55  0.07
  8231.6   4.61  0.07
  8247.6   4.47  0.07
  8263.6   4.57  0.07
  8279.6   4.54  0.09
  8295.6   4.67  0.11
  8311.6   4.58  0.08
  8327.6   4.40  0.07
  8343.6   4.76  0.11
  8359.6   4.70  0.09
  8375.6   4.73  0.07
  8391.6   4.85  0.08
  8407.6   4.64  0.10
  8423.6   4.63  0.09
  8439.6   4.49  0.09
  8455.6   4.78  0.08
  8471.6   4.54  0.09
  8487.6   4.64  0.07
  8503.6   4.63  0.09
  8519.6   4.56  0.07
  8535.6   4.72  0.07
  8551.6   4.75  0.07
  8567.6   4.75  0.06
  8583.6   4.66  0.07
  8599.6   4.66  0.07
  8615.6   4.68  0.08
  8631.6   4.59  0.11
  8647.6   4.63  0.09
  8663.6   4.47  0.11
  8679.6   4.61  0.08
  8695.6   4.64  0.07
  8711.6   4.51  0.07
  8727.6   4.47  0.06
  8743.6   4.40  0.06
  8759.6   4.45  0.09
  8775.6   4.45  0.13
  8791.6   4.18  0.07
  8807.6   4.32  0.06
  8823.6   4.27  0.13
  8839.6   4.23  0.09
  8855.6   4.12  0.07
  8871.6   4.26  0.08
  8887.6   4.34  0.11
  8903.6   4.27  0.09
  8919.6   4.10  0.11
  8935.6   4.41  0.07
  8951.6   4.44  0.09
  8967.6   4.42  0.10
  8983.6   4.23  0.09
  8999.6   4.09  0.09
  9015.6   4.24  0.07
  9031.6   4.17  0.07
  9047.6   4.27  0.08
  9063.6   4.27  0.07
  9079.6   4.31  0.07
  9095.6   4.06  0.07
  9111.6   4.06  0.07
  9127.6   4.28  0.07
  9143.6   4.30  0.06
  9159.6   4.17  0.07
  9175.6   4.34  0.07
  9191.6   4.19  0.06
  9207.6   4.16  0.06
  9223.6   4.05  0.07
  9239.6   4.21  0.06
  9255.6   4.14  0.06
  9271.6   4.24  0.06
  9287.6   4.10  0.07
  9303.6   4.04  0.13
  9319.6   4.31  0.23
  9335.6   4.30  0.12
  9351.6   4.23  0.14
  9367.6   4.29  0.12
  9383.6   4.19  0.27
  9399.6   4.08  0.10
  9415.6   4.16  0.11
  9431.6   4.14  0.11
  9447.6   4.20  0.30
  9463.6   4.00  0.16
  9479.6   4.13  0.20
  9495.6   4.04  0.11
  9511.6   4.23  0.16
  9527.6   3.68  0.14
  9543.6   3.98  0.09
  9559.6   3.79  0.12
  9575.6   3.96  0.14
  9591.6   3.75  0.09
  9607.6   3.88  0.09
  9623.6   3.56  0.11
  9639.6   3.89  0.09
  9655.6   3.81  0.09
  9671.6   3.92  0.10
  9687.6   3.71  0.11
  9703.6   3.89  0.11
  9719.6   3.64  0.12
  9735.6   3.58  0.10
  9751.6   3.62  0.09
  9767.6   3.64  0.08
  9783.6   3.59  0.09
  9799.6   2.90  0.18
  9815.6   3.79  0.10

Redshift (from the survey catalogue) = 0.146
